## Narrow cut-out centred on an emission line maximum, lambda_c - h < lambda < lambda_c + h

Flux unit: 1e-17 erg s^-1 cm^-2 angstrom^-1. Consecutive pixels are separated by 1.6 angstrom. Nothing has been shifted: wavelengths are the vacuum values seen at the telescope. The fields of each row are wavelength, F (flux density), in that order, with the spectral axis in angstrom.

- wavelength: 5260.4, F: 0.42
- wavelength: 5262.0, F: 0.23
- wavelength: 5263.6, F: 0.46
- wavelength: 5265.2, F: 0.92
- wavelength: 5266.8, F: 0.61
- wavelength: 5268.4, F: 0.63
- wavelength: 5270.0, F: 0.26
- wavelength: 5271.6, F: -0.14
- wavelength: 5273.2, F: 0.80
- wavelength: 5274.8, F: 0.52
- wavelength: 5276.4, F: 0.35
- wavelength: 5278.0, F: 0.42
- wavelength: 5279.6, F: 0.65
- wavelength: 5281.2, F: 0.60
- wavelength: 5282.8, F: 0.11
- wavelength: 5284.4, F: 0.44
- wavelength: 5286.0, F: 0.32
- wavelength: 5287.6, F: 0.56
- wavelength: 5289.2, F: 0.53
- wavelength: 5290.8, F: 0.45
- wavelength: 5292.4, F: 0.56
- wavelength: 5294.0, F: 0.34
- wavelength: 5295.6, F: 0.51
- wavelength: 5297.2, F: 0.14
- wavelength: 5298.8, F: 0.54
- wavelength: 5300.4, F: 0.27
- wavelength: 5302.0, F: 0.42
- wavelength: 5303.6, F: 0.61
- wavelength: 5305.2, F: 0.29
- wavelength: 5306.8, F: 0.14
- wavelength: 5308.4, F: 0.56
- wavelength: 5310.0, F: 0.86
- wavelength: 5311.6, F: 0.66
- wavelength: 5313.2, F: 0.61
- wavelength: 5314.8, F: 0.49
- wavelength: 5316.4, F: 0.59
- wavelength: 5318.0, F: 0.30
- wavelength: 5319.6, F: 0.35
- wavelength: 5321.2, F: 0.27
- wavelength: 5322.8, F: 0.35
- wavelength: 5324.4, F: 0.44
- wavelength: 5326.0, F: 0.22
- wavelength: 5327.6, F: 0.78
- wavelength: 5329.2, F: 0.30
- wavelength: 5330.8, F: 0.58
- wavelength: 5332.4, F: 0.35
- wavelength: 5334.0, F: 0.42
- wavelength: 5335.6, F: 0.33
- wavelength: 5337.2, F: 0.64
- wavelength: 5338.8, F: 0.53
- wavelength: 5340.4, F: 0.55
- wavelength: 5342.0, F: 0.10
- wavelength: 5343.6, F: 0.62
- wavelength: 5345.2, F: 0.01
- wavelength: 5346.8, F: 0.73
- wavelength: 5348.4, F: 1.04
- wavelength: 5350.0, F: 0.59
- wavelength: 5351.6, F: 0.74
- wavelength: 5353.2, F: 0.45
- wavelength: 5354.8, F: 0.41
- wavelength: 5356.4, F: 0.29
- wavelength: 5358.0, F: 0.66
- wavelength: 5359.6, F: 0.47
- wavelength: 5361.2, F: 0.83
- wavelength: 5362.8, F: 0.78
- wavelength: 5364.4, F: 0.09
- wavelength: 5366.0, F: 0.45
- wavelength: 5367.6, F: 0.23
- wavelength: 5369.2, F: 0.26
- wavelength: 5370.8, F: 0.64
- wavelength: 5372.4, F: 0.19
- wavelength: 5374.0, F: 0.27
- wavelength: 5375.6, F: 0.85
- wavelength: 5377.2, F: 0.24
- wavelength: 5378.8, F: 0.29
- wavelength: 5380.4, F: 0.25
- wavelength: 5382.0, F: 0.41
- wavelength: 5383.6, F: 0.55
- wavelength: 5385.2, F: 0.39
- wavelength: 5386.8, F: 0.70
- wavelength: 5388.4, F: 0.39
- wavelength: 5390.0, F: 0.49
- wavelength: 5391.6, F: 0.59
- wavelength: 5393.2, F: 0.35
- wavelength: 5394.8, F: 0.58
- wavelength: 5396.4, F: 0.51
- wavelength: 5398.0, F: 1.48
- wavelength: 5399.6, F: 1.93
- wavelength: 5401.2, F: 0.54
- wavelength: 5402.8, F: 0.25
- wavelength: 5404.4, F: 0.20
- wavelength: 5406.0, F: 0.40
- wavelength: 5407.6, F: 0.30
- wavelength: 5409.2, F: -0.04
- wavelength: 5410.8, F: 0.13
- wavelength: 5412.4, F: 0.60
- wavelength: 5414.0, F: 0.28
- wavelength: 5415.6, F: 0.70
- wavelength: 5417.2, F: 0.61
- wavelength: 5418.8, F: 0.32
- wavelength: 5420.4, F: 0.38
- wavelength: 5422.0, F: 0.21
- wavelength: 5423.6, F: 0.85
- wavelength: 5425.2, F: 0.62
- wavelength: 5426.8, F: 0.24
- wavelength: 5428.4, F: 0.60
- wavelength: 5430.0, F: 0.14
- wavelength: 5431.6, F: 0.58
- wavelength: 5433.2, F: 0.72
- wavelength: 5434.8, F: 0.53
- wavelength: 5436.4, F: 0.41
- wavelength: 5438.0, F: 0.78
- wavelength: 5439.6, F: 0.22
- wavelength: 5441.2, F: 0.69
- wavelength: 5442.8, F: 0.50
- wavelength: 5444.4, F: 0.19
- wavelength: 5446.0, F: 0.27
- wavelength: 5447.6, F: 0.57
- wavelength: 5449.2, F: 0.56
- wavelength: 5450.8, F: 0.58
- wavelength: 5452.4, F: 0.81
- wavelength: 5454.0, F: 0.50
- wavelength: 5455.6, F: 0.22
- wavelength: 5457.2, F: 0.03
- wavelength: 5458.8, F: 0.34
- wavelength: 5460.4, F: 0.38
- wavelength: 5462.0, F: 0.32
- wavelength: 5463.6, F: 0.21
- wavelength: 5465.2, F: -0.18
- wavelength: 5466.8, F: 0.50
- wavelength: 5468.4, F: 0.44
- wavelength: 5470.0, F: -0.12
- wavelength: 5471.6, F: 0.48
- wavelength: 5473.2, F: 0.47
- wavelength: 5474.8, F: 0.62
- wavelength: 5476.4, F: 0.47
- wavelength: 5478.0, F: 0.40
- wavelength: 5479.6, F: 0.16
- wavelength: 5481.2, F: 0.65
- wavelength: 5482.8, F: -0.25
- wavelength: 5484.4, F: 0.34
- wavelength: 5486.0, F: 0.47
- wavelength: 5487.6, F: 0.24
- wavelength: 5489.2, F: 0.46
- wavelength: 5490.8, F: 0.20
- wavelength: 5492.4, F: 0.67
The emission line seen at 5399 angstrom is [O III] 5007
